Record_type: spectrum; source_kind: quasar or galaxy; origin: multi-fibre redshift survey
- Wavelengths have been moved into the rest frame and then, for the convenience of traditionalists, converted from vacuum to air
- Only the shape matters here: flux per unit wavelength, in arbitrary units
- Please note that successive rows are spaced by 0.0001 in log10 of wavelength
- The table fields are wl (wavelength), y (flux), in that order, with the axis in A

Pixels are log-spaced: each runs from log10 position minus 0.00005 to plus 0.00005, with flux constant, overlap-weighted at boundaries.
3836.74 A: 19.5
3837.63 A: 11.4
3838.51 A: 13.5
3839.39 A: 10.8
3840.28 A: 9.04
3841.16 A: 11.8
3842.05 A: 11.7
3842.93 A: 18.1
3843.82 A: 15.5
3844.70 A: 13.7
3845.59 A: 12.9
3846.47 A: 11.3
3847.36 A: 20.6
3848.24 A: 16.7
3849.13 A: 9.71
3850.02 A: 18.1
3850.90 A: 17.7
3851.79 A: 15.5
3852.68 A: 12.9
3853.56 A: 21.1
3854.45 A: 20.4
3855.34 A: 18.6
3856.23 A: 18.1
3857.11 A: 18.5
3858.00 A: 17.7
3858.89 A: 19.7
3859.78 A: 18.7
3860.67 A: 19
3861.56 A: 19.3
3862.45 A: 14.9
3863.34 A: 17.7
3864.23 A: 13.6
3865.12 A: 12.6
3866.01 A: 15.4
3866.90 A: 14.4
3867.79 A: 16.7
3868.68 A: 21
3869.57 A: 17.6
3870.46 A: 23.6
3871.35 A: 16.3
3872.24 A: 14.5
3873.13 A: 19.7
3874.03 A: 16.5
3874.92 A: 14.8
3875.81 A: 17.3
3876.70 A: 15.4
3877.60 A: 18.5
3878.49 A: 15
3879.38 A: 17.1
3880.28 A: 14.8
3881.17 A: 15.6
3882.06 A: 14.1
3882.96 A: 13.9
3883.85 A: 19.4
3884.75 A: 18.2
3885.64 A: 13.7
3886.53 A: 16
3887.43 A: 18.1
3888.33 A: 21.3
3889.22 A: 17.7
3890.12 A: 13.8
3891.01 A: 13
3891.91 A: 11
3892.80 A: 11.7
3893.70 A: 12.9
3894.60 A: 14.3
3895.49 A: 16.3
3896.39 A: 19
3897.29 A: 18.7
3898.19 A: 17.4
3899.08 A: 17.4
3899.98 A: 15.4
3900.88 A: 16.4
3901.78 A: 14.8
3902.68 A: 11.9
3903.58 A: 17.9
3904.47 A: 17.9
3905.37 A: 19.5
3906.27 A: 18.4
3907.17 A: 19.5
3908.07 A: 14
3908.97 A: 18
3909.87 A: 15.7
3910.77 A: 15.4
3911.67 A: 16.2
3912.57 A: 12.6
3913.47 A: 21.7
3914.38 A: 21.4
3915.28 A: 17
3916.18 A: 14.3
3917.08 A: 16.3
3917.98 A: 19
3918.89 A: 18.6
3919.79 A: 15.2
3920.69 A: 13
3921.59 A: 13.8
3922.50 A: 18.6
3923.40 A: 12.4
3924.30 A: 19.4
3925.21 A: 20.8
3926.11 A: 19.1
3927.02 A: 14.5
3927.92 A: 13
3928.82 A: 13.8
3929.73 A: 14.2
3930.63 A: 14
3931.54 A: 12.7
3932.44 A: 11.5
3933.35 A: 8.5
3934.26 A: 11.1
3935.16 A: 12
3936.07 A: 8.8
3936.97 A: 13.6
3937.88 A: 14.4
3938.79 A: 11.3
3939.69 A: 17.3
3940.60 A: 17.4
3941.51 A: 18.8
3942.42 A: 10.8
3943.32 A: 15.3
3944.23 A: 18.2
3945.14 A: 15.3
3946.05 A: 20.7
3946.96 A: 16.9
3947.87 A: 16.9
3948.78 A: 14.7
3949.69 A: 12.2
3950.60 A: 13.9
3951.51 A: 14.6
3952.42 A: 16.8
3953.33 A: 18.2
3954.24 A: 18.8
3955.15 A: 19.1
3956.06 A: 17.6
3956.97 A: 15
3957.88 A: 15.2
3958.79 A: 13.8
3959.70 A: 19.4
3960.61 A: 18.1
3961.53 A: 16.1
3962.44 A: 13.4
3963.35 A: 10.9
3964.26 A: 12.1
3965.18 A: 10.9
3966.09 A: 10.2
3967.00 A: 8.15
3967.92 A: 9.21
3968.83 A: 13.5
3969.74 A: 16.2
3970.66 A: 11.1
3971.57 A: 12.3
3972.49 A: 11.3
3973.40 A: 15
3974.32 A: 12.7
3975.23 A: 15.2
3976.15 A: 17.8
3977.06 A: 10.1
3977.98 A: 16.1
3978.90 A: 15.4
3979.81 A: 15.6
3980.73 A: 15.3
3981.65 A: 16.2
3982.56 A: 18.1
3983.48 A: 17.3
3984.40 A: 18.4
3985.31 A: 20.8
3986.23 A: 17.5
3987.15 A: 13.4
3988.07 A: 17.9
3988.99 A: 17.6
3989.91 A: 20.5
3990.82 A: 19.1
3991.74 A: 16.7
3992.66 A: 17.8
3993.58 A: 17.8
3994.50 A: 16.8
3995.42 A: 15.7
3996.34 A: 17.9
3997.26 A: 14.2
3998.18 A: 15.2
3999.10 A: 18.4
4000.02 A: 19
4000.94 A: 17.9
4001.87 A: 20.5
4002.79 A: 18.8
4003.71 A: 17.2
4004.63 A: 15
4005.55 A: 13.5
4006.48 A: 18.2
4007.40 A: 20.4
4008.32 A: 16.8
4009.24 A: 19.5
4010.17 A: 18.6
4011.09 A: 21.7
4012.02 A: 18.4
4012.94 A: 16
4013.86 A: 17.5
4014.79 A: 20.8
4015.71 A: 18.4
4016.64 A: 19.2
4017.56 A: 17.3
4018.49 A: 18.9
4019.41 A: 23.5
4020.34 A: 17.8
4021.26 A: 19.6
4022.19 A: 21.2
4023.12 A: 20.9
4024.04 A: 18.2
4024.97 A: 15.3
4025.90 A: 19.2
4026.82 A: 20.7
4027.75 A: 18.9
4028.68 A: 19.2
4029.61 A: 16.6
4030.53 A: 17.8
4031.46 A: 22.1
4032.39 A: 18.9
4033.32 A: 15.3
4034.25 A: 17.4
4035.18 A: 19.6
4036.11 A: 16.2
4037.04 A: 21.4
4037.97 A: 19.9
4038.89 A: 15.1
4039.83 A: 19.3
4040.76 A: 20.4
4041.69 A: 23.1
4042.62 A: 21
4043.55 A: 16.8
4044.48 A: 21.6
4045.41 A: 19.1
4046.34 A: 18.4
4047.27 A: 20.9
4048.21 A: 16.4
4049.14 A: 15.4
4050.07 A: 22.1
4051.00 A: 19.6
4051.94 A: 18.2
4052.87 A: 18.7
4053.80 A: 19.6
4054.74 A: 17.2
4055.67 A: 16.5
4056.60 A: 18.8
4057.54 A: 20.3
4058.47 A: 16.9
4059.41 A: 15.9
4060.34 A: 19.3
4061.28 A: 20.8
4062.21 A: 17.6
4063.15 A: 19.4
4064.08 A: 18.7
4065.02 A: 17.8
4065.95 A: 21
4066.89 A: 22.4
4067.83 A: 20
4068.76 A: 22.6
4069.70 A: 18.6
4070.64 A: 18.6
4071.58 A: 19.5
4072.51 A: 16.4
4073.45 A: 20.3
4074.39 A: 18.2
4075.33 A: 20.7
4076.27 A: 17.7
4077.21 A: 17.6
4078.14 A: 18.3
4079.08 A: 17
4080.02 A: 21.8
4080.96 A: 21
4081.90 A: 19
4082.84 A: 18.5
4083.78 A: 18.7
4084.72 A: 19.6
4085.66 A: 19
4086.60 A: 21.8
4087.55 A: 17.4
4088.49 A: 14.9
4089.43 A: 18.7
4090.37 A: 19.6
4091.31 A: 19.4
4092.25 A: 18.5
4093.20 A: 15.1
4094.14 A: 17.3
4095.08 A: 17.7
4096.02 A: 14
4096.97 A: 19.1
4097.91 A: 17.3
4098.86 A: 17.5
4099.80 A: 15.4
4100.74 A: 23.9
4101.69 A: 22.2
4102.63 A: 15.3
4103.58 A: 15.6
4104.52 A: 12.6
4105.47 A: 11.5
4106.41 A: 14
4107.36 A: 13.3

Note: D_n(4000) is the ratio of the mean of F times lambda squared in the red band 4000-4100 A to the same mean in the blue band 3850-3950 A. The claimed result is 1.25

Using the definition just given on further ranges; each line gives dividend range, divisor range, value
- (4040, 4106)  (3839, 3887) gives 1.27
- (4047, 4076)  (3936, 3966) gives 1.30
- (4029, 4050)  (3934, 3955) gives 1.30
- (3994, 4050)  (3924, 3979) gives 1.32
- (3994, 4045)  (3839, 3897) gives 1.24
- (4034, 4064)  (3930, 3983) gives 1.37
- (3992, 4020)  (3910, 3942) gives 1.24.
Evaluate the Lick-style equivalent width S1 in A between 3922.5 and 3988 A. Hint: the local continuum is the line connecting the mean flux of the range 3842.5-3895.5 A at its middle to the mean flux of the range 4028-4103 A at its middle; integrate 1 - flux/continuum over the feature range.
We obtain 9.7 A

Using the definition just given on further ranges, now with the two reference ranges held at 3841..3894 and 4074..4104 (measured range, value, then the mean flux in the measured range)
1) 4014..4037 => -1.5 A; 18.9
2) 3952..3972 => 3.3 A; 14.4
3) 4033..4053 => -1.1 A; 18.9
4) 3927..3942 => 3.2 A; 13.3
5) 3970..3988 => 2.1 A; 15.3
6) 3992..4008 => 0.2 A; 17.3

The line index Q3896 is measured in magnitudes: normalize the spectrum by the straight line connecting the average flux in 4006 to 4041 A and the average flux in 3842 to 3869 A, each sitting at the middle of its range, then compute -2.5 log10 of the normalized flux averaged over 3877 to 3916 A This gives 0.05 mag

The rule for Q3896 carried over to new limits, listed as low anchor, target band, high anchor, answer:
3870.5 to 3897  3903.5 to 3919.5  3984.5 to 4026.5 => -0.06 mag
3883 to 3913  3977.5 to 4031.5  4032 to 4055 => 0.01 mag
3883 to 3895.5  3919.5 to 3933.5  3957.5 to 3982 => -0.01 mag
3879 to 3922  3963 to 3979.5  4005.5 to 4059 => 0.36 mag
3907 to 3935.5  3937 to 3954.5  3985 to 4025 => 0.03 mag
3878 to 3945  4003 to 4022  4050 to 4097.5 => -0.05 mag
